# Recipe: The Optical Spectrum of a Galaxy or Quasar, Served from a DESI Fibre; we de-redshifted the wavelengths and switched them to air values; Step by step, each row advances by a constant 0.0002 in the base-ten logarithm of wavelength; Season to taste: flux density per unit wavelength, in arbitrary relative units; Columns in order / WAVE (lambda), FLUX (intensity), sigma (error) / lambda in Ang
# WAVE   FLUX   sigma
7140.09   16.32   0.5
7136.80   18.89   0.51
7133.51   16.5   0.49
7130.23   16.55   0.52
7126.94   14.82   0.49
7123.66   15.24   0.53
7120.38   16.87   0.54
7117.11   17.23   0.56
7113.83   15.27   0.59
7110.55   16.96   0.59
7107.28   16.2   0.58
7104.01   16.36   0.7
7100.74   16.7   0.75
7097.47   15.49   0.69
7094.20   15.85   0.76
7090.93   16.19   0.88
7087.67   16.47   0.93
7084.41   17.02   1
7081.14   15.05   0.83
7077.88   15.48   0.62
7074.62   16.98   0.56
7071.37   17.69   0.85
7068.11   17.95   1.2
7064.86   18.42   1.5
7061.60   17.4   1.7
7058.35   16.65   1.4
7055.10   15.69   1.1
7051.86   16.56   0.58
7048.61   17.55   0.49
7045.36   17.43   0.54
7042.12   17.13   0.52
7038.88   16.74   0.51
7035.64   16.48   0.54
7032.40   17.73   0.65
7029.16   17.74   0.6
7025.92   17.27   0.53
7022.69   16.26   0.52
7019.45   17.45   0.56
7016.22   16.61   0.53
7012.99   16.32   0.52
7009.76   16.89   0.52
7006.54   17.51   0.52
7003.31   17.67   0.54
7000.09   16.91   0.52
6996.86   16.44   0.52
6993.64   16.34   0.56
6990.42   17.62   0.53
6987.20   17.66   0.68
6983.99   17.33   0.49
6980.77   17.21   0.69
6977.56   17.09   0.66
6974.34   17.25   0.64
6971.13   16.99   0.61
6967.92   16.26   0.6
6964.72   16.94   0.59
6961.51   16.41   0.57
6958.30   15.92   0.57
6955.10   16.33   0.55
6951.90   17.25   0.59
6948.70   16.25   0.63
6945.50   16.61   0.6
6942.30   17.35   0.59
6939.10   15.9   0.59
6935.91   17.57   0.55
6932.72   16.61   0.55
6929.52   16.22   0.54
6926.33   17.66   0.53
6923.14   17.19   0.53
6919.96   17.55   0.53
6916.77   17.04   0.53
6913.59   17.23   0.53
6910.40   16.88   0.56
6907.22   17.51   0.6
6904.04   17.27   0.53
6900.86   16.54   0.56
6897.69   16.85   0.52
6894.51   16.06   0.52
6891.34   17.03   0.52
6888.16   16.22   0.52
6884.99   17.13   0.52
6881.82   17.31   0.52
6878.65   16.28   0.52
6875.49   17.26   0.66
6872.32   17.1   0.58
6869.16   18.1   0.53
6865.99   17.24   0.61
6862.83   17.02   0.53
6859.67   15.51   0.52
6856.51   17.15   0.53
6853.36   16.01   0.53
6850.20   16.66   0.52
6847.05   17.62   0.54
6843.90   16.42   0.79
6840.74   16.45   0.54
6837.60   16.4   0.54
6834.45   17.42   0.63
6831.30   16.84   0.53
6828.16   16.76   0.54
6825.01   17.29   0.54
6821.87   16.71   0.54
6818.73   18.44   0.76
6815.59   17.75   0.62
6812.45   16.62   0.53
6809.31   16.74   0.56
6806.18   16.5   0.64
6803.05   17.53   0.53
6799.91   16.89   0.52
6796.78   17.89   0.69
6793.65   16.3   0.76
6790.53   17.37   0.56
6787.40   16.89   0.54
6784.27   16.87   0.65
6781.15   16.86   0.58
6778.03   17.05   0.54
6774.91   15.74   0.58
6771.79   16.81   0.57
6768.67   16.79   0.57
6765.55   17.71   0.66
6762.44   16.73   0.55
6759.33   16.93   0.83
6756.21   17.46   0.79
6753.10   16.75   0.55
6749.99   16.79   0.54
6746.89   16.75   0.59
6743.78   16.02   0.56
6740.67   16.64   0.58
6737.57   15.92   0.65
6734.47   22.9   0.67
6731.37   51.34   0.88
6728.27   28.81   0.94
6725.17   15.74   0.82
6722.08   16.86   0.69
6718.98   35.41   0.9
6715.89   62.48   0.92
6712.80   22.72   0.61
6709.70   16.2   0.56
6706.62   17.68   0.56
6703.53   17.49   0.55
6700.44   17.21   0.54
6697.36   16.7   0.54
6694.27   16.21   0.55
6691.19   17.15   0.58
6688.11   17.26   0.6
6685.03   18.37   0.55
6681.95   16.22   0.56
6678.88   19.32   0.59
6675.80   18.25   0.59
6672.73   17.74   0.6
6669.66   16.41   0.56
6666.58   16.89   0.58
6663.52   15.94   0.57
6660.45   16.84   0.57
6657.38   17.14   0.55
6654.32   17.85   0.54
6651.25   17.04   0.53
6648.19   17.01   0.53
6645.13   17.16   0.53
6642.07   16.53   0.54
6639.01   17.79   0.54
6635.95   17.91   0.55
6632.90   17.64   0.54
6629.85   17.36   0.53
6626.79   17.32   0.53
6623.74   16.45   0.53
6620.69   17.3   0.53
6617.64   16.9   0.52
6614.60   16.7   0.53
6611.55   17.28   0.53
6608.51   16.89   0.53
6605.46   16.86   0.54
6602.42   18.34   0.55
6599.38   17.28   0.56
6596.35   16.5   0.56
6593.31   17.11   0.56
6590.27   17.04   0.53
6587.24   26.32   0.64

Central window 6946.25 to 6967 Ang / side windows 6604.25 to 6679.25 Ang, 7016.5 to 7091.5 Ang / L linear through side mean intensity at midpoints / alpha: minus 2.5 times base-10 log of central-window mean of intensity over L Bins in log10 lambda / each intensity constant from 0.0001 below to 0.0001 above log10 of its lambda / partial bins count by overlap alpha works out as 0.031 mag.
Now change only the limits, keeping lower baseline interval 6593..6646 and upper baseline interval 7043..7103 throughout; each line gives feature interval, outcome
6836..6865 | 0.02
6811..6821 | -0.04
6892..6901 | 0.02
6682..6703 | 0.00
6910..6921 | -0.02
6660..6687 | -0.01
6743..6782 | 0.01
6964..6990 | -0.02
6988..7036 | -0.02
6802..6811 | 0.01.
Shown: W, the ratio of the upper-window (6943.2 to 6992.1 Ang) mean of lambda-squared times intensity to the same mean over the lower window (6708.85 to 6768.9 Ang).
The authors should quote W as 0.8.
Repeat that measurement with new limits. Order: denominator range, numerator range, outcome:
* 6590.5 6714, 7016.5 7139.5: 1.09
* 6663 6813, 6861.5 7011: 0.92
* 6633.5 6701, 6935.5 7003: 1.07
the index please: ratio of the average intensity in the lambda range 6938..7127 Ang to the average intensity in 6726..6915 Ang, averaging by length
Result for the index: 0.9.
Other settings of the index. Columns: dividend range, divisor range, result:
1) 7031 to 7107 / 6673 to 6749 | 0.76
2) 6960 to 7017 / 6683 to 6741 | 0.73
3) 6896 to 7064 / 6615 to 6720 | 0.89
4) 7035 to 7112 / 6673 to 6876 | 0.89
